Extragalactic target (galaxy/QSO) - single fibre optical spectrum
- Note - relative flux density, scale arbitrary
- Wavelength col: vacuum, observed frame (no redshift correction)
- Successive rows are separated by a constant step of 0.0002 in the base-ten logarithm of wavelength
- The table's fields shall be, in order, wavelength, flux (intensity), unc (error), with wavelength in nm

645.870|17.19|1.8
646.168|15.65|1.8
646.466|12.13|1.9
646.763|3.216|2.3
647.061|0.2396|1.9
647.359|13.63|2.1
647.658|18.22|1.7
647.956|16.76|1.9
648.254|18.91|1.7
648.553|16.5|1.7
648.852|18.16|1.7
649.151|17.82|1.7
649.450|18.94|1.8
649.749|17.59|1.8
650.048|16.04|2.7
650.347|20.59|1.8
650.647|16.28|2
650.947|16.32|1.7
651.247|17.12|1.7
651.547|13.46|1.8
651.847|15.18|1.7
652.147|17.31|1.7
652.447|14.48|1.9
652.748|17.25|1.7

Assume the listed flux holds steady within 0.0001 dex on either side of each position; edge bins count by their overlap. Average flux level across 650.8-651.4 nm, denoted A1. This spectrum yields 16.7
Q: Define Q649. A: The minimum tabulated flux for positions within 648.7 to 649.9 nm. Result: 17.59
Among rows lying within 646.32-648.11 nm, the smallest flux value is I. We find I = 0.2396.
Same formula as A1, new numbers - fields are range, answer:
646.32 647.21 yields 5.18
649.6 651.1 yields 17.4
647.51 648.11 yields 17.5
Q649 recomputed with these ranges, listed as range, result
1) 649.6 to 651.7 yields 13.46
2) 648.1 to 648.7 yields 16.5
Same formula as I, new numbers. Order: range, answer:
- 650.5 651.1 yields 16.28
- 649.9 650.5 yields 16.04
